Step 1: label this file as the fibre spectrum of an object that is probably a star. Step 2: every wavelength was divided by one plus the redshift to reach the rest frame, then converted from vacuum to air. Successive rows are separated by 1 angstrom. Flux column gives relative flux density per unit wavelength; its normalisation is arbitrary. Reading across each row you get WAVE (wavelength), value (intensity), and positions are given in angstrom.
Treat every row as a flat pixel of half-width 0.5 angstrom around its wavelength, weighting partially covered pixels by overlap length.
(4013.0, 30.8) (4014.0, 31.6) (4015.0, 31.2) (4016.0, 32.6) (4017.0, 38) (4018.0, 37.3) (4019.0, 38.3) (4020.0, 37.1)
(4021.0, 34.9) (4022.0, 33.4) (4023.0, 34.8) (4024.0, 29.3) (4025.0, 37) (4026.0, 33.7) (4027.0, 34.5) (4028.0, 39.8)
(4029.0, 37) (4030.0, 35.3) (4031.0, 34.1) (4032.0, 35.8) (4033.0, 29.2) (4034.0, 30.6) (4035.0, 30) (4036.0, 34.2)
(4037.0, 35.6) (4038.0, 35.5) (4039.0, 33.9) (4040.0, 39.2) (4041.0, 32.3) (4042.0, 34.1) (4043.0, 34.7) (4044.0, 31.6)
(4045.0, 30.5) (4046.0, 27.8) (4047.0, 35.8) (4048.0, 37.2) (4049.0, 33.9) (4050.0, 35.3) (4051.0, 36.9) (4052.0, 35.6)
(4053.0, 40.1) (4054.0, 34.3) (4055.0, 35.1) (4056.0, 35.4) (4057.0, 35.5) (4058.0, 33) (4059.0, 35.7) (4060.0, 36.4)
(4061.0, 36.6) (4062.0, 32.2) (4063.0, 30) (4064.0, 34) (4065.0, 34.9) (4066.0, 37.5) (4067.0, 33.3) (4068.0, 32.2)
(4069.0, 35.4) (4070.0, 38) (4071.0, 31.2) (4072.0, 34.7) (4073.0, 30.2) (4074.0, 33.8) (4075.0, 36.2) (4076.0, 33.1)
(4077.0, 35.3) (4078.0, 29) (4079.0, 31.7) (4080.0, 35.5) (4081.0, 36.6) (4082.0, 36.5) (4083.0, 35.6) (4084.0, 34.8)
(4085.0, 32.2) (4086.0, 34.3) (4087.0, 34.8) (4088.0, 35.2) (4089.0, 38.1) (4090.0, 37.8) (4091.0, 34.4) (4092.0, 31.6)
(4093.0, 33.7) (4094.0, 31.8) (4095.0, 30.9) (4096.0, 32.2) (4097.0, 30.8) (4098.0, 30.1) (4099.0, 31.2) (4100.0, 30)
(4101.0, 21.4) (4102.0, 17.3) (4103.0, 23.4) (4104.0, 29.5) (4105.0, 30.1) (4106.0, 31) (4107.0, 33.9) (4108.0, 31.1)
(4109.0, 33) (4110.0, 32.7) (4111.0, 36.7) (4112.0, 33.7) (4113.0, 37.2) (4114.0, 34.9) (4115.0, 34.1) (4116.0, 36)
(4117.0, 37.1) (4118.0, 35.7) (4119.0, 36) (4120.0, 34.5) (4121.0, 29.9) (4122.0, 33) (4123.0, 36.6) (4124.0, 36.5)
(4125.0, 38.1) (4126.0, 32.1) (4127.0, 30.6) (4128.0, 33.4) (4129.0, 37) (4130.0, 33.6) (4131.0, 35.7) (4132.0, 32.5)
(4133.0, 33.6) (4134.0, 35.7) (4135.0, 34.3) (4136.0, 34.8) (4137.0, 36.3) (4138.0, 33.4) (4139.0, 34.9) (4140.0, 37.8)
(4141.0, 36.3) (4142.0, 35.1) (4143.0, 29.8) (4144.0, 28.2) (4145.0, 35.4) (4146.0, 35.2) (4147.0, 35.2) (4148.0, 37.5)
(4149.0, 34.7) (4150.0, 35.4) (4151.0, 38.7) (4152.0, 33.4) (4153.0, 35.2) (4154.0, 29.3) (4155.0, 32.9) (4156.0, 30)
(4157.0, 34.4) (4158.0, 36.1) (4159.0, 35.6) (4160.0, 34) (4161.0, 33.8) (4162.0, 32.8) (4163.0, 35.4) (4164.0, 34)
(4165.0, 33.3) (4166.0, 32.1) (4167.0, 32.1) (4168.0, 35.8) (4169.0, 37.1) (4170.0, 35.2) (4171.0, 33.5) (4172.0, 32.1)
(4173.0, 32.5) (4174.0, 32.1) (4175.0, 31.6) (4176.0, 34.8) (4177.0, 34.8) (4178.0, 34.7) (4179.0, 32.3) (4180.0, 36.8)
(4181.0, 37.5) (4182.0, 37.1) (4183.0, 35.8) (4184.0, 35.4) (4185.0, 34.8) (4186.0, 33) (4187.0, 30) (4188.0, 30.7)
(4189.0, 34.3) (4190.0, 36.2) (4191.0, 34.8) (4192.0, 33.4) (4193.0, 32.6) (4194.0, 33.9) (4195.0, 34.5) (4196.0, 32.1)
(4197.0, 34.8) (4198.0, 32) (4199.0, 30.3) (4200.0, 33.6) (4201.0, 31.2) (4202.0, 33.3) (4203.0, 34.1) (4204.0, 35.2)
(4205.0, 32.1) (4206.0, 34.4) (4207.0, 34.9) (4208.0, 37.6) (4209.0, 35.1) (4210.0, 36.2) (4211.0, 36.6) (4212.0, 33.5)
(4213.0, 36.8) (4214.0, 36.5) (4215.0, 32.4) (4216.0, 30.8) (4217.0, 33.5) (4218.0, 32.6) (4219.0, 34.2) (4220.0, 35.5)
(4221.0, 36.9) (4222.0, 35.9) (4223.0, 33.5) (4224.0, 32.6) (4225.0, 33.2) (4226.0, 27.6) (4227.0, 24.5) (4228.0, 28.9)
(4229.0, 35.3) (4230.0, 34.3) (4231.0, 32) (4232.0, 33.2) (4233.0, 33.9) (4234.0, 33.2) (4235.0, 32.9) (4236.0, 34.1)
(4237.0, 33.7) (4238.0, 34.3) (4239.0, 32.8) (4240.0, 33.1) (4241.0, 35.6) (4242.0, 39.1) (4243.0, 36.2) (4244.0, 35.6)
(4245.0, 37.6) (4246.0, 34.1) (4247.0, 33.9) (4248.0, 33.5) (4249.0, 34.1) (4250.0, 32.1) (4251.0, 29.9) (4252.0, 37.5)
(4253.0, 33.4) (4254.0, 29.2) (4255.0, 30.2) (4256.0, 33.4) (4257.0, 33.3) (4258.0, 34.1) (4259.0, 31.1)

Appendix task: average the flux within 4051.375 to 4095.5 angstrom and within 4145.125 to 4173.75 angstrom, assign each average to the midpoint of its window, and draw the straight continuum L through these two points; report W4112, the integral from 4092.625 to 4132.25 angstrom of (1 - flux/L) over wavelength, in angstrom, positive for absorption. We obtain 2.1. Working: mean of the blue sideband 34.4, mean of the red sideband 34.2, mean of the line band 32.5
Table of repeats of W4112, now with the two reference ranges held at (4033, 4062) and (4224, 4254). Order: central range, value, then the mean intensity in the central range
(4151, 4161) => 0.0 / 33.7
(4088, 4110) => 2.1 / 30.8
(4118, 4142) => -0.5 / 34.7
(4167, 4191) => -0.4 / 34.2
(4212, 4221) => -0.2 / 34.2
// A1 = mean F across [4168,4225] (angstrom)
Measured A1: 34.1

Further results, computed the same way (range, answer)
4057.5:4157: 33.6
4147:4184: 34.3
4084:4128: 32.7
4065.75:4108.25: 32.5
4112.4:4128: 34.8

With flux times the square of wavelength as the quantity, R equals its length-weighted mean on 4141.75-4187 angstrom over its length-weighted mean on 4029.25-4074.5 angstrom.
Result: 1.1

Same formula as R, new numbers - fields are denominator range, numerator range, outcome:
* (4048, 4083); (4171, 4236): 1.04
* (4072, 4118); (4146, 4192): 1.08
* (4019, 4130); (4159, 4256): 1.07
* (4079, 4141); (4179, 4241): 1.06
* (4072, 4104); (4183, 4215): 1.11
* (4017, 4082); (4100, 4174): 1.02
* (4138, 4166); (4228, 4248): 1.05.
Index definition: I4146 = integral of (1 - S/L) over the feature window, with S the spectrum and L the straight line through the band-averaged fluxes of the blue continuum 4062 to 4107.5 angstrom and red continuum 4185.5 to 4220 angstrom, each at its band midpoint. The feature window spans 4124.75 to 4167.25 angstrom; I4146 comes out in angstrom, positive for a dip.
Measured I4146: -1.26 angstrom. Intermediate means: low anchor 32.6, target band 34.2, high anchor 33.8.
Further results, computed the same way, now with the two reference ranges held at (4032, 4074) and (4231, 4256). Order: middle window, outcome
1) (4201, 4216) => -0.33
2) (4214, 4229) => 0.59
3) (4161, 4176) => 0.16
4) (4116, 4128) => -0.19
